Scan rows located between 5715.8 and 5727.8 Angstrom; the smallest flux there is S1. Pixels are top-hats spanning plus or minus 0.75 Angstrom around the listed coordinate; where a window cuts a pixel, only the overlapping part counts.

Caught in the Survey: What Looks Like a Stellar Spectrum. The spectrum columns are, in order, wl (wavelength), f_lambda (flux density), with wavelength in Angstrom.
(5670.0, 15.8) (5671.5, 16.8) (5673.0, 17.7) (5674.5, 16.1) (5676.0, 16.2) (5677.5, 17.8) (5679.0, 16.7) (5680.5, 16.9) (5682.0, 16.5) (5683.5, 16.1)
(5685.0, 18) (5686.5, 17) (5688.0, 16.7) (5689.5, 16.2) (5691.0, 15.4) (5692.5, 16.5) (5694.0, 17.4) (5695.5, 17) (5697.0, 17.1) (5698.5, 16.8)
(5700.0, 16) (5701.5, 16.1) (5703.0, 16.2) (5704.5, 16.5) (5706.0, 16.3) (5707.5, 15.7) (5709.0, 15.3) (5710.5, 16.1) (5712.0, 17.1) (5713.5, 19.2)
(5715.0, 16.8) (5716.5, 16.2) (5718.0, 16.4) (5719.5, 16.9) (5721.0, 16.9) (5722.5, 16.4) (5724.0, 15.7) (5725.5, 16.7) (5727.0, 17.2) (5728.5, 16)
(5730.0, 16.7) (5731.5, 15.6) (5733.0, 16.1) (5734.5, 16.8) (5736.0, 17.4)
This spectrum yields 15.7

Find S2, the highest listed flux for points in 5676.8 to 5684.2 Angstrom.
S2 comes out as 17.8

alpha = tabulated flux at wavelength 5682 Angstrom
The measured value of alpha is 16.5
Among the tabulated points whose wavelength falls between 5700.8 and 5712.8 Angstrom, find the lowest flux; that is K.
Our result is 15.3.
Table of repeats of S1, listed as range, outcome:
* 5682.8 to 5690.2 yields 16.1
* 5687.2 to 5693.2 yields 15.4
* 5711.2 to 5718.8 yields 16.2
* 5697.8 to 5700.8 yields 16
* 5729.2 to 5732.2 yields 15.6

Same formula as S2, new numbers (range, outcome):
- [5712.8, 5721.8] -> 19.2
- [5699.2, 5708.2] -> 16.5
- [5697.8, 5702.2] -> 16.8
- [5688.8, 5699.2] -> 17.4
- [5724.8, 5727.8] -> 17.2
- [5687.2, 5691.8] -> 16.7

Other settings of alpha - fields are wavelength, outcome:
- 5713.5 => 19.2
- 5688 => 16.7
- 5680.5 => 16.9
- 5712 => 17.1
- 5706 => 16.3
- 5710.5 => 16.1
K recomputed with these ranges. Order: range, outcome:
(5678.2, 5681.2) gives 16.7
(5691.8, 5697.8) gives 16.5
